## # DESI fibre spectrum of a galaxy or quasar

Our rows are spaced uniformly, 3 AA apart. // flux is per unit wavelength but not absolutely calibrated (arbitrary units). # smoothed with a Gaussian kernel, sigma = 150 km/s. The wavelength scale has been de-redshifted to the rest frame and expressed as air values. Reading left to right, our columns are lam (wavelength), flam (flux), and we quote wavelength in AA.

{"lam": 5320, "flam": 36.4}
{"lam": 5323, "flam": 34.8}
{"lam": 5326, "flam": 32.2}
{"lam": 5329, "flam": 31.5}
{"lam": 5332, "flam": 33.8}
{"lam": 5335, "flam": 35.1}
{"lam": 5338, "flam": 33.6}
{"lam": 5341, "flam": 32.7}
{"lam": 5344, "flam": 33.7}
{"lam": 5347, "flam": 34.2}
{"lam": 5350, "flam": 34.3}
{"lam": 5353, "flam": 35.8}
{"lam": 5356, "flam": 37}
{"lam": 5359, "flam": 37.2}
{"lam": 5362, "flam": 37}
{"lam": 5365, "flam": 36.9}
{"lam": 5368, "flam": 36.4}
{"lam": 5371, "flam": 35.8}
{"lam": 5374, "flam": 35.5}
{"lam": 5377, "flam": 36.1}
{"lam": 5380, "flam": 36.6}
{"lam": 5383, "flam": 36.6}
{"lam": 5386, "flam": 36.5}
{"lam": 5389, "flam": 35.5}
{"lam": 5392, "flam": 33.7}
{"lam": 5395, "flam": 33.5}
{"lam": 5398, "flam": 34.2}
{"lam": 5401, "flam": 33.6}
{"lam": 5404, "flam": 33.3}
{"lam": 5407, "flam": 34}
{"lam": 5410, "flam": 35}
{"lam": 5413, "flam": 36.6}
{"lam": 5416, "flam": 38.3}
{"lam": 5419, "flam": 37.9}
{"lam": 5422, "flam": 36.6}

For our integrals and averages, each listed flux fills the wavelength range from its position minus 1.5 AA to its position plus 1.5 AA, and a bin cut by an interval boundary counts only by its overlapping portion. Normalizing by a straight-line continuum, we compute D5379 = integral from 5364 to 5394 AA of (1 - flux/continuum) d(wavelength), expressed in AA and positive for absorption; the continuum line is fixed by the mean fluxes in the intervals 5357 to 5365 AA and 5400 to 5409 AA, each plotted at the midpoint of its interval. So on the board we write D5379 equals -0.20 AA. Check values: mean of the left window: 37.1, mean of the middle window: 35.9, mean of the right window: 33.7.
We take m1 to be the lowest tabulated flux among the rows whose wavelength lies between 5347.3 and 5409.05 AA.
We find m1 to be 33.3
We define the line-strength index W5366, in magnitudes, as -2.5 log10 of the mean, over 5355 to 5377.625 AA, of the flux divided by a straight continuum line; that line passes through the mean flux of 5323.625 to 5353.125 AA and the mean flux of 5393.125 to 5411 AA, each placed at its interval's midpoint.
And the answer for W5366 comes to -0.08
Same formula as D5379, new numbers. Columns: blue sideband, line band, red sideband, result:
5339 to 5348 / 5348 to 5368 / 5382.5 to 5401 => -1.43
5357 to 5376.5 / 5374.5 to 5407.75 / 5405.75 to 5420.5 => 1.39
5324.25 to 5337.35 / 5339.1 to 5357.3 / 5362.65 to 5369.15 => 0.20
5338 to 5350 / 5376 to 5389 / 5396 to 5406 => -1.03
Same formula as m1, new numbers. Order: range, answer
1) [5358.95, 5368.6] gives 36.4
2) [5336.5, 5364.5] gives 32.7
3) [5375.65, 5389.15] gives 35.5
